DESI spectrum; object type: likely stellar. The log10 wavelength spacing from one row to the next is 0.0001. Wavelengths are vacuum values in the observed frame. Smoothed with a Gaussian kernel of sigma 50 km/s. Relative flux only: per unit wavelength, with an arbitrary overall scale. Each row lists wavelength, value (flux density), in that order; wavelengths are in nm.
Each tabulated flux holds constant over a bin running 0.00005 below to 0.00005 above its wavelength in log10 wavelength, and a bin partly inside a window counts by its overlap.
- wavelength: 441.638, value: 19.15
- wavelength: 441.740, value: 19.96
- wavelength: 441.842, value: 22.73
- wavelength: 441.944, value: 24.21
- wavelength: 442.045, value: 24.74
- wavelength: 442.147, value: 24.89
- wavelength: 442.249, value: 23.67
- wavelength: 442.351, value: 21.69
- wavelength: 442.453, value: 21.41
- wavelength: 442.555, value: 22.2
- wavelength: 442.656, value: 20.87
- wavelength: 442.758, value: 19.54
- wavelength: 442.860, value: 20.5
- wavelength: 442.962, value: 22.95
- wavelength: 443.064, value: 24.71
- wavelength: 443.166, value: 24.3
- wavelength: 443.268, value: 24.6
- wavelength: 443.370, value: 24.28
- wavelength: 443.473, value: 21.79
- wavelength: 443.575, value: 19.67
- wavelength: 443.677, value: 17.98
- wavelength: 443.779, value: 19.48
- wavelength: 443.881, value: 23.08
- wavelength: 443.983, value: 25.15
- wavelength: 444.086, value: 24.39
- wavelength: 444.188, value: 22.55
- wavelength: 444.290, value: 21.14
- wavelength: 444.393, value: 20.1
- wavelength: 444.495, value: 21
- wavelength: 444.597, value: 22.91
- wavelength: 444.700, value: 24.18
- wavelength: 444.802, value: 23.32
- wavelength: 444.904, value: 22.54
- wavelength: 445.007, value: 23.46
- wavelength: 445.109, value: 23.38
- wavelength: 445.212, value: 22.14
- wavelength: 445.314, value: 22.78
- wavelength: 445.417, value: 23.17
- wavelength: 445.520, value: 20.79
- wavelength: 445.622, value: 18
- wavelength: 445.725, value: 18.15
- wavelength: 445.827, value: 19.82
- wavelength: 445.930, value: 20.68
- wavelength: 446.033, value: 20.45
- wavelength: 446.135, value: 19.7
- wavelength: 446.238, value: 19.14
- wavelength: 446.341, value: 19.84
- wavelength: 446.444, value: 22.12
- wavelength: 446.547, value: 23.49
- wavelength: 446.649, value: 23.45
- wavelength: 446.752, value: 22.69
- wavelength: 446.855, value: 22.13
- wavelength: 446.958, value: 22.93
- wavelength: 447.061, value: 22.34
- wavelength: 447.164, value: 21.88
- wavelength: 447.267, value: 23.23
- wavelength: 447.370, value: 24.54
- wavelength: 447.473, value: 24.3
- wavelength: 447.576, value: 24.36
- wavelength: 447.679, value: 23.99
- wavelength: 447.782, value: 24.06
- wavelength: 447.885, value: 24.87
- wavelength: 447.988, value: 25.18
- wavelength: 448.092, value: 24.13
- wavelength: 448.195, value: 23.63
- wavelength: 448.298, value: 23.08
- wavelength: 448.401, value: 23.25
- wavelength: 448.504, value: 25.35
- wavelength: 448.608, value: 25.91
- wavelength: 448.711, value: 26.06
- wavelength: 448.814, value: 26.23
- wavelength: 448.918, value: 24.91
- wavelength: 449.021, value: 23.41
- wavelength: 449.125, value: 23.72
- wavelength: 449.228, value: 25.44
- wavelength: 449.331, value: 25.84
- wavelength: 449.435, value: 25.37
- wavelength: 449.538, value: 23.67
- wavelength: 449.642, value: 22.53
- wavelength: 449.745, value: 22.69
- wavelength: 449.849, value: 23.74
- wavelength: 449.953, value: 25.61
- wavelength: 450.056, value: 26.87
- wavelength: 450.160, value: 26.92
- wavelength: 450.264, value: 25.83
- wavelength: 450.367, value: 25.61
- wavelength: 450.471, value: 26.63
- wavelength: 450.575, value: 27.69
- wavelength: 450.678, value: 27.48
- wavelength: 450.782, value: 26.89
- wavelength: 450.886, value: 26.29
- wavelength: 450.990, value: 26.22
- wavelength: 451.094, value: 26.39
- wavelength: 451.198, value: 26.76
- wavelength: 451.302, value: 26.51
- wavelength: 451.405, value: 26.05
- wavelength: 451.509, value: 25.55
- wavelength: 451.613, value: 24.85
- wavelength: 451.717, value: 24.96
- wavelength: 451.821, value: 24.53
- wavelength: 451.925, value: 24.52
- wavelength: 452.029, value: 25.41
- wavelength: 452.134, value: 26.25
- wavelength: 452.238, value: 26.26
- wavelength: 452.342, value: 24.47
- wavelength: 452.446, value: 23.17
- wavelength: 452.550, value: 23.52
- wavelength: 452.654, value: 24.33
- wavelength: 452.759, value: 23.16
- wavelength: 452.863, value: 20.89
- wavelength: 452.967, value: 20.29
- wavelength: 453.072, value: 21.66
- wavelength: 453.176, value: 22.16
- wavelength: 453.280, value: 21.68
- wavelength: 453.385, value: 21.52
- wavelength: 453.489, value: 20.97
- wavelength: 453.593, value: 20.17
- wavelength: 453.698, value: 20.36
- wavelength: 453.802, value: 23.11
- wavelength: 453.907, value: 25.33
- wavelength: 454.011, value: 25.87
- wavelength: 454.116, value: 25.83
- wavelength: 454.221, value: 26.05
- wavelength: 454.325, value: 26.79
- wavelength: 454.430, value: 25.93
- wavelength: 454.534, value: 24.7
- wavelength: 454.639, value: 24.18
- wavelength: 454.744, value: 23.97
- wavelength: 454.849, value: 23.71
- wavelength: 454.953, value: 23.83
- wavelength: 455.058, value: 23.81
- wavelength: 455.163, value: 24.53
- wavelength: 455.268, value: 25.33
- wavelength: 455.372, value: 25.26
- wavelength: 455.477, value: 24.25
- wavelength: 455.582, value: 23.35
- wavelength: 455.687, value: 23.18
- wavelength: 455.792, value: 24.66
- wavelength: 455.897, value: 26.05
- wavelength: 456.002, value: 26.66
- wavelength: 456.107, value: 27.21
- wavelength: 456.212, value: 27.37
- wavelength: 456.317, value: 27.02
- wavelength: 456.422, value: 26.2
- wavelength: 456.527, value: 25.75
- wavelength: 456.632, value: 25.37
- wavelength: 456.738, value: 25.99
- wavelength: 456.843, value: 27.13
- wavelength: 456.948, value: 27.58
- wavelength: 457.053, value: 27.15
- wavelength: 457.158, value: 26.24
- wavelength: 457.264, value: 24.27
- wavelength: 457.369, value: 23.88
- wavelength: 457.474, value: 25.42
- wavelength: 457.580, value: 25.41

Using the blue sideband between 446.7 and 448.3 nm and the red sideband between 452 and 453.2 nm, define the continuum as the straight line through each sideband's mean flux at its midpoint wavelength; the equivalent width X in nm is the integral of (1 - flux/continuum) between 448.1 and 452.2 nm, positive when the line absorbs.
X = -0.318 nm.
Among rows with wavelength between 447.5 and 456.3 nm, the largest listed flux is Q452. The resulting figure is 27.69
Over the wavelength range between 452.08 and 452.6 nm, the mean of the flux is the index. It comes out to 24.7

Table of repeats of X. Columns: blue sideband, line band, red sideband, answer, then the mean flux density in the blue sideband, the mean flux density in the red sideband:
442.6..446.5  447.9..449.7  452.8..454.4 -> -0.19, 21.7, 22.9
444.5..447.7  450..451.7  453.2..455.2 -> -0.24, 22.1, 23.8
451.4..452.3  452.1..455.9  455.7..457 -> 0.30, 25.3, 26.3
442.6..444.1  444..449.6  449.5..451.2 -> 0.23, 22.2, 25.7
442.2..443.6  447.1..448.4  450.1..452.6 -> 0.02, 22.3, 25.8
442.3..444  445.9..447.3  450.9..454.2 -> 0.06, 22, 24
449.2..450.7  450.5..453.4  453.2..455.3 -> 0.00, 25.4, 23.8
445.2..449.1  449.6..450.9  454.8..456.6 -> -0.11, 22.8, 25.2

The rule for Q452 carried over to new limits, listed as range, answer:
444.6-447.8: 24.54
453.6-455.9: 26.79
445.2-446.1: 23.17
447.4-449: 26.23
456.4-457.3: 27.58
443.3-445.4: 25.15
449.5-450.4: 26.92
